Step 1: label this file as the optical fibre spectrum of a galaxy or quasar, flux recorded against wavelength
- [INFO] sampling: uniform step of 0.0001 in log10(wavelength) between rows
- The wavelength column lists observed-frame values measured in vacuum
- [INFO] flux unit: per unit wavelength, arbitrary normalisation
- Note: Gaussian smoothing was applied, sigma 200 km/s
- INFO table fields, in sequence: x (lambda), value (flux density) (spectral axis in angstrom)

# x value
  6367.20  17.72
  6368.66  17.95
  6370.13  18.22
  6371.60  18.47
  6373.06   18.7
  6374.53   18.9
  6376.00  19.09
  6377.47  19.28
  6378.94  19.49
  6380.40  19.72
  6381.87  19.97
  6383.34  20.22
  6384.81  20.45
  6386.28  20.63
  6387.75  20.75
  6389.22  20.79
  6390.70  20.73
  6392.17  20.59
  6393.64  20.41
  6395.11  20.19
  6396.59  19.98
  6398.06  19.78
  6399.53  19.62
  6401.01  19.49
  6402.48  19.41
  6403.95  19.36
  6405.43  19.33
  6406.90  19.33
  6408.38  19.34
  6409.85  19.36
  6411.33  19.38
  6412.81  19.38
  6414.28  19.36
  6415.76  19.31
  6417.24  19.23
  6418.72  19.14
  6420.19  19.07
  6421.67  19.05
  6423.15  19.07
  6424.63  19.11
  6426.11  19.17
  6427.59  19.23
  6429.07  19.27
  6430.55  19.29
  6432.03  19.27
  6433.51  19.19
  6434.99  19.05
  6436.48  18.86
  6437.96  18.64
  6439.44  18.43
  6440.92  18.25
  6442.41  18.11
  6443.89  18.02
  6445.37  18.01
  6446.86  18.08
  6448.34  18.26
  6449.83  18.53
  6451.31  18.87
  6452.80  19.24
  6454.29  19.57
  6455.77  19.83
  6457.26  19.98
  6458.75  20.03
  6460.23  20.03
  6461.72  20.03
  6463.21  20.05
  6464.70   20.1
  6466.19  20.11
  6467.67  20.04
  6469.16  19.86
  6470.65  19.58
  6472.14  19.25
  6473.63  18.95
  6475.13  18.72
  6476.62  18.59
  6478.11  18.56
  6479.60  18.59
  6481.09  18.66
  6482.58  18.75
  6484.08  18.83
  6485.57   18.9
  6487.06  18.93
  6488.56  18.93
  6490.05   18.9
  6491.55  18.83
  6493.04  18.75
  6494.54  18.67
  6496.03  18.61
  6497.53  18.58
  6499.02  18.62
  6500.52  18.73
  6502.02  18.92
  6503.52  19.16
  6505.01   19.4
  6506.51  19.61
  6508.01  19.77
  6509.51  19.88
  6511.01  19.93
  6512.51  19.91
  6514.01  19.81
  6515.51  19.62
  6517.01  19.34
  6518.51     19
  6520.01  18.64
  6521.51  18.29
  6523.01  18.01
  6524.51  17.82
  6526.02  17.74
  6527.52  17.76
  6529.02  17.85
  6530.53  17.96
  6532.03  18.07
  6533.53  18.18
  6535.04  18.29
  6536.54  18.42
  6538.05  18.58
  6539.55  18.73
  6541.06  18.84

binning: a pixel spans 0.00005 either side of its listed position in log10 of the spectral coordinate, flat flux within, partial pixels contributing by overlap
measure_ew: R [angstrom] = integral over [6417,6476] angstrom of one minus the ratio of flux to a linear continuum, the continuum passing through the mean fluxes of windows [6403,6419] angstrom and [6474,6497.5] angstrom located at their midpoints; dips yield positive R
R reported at -0.4 angstrom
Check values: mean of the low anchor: 19.3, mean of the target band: 19.2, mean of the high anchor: 18.7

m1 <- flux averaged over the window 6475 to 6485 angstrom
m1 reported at 18.7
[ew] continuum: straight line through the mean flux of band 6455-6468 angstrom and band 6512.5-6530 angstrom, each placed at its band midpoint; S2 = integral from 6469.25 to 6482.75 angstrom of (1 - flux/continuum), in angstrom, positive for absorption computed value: 0.5 angstrom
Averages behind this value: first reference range 20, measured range 18.9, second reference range 18.6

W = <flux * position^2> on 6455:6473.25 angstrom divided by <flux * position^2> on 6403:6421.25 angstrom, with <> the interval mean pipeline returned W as 1.05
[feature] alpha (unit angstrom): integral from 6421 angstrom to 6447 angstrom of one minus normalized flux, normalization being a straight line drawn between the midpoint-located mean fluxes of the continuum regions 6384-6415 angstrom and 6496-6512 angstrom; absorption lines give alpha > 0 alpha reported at 1.16 angstrom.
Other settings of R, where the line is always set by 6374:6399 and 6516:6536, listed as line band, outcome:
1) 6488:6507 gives -0.27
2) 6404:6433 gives 0.59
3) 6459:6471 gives -0.60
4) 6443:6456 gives 0.39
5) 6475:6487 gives 0.08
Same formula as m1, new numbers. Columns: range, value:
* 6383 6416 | 19.9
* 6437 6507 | 19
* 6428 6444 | 18.8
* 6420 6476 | 19.2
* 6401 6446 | 19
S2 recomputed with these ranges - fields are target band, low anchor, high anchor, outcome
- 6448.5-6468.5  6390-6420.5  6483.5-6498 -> -0.60 angstrom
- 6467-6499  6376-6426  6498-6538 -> 0.24 angstrom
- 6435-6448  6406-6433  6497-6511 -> 0.61 angstrom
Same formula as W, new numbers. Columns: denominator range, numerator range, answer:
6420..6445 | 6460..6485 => 1.04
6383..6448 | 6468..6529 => 1.00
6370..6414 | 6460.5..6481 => 1.01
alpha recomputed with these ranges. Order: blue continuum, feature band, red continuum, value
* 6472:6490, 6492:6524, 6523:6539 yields -1.2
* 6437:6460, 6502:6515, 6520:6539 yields -1.0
